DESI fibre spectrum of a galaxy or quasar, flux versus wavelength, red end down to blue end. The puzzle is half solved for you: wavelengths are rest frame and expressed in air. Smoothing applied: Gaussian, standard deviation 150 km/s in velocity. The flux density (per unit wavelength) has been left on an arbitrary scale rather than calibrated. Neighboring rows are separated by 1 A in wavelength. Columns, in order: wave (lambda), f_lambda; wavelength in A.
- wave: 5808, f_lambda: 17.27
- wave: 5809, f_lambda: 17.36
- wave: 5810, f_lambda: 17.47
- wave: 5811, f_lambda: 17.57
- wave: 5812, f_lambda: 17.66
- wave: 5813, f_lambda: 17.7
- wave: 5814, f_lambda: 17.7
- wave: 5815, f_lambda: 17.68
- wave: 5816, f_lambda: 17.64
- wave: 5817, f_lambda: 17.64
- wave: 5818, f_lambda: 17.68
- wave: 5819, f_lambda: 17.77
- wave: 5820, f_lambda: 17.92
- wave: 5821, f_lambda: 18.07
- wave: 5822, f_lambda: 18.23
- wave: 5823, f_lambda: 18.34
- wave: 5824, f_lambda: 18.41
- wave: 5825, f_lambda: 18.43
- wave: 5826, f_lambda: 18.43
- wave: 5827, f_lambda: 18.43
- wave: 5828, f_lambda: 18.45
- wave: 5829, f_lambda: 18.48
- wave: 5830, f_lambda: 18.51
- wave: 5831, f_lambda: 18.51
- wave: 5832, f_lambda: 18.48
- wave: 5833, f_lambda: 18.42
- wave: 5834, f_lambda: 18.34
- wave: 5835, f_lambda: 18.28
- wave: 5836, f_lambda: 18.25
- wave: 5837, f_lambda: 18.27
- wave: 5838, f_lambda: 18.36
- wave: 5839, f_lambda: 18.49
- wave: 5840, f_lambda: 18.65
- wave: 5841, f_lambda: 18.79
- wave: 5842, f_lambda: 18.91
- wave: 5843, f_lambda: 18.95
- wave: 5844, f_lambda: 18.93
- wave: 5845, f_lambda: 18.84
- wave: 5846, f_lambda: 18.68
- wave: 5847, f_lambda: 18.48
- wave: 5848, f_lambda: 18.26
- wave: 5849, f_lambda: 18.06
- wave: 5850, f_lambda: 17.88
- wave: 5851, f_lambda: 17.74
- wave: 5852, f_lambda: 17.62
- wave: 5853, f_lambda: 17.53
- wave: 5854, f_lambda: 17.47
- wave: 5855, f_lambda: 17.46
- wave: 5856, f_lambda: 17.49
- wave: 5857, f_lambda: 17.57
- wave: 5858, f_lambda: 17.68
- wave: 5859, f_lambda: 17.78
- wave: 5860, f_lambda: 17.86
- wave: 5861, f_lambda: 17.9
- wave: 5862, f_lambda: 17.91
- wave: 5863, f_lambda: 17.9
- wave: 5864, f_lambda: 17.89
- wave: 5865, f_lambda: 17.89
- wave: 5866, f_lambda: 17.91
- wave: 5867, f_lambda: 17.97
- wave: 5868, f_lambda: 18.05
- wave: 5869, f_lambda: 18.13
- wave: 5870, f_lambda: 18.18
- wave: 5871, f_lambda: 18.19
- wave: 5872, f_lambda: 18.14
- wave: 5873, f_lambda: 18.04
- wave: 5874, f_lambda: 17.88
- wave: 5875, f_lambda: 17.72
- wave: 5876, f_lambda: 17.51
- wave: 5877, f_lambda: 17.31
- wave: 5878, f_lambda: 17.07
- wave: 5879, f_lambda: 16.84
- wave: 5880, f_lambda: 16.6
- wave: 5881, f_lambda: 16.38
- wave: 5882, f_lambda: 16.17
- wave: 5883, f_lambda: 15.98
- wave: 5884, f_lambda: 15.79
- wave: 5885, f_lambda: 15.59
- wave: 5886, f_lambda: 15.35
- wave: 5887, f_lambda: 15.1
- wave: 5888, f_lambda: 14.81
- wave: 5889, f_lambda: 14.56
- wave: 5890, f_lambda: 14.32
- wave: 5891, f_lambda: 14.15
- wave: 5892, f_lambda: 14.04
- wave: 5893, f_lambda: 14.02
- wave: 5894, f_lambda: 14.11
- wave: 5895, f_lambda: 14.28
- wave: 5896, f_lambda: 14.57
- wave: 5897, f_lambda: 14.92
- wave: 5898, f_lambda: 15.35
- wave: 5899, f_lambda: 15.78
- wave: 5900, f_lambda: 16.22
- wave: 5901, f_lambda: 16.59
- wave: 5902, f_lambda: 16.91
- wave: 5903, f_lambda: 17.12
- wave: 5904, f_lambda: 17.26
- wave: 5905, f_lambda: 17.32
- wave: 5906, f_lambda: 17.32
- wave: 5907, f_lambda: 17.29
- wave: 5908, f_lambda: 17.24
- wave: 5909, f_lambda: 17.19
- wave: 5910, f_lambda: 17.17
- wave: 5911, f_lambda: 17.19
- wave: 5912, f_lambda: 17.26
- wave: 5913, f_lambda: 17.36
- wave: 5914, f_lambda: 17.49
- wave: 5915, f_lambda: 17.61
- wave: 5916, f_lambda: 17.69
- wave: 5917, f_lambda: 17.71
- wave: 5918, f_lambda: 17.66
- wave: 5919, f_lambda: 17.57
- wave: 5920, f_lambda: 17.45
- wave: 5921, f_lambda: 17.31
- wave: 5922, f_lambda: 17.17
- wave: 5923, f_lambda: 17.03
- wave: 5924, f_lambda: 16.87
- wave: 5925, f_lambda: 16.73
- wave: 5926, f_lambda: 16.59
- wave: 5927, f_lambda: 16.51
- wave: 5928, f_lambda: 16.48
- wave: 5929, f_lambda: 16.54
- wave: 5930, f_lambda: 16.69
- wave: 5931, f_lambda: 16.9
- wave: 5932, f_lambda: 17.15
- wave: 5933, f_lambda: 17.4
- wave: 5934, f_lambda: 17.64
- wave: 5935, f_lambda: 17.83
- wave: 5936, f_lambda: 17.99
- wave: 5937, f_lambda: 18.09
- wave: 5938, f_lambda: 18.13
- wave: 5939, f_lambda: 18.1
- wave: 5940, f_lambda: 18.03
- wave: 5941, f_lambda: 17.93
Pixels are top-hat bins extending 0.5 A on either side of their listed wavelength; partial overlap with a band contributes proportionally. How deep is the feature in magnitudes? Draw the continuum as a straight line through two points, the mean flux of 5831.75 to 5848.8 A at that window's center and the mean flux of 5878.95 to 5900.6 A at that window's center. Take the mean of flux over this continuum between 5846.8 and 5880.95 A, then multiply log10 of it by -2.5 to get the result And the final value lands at -0.05 mag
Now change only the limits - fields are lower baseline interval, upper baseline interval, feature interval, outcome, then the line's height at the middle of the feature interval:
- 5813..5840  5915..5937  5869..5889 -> 0.06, 17.7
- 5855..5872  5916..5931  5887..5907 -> 0.13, 17.4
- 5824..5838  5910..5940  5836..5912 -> 0.05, 17.9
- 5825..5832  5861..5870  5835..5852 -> -0.01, 18.3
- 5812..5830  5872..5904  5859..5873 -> -0.09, 16.6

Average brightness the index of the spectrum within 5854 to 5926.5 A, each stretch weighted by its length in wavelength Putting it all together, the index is 16.8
